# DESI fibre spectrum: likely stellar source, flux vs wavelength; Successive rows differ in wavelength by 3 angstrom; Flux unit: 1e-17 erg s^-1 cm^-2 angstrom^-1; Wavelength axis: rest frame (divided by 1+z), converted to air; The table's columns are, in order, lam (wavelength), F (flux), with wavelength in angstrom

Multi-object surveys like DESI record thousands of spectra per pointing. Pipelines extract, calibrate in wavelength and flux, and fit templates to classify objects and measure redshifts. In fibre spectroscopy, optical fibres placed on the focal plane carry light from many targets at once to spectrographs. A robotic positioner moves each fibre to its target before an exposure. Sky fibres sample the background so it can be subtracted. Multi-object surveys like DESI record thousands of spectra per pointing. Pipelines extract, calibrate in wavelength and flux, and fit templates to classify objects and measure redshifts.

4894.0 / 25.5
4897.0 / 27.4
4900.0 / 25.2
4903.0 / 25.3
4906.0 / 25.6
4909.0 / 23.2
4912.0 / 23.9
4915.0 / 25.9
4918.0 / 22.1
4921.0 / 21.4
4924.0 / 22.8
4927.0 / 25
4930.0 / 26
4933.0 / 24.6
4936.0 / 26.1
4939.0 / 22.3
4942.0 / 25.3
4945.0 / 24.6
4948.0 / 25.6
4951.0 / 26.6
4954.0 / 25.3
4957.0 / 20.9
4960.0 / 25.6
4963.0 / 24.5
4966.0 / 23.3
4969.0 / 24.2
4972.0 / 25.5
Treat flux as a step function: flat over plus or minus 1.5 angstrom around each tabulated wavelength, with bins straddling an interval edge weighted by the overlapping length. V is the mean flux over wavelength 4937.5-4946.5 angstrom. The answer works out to 24.1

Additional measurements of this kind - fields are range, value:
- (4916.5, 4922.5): 21.8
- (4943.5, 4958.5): 24.6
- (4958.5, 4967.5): 24.5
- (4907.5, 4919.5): 23.8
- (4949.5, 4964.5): 24.6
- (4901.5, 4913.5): 24.5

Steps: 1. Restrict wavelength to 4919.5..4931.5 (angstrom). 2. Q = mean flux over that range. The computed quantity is 23.8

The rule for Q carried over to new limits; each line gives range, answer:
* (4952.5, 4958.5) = 23.1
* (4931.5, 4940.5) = 24.3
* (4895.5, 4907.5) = 25.9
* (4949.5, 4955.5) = 26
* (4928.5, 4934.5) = 25.3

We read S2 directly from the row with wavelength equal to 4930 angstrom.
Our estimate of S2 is 26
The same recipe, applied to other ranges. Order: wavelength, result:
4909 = 23.2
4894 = 25.5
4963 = 24.5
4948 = 25.6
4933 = 24.6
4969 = 24.2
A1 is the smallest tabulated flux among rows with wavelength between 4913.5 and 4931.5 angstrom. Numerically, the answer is 21.4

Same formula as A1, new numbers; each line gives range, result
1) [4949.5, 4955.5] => 25.3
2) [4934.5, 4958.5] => 20.9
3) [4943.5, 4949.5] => 24.6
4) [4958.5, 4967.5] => 23.3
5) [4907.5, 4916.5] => 23.2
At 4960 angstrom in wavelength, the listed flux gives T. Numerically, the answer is 25.6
